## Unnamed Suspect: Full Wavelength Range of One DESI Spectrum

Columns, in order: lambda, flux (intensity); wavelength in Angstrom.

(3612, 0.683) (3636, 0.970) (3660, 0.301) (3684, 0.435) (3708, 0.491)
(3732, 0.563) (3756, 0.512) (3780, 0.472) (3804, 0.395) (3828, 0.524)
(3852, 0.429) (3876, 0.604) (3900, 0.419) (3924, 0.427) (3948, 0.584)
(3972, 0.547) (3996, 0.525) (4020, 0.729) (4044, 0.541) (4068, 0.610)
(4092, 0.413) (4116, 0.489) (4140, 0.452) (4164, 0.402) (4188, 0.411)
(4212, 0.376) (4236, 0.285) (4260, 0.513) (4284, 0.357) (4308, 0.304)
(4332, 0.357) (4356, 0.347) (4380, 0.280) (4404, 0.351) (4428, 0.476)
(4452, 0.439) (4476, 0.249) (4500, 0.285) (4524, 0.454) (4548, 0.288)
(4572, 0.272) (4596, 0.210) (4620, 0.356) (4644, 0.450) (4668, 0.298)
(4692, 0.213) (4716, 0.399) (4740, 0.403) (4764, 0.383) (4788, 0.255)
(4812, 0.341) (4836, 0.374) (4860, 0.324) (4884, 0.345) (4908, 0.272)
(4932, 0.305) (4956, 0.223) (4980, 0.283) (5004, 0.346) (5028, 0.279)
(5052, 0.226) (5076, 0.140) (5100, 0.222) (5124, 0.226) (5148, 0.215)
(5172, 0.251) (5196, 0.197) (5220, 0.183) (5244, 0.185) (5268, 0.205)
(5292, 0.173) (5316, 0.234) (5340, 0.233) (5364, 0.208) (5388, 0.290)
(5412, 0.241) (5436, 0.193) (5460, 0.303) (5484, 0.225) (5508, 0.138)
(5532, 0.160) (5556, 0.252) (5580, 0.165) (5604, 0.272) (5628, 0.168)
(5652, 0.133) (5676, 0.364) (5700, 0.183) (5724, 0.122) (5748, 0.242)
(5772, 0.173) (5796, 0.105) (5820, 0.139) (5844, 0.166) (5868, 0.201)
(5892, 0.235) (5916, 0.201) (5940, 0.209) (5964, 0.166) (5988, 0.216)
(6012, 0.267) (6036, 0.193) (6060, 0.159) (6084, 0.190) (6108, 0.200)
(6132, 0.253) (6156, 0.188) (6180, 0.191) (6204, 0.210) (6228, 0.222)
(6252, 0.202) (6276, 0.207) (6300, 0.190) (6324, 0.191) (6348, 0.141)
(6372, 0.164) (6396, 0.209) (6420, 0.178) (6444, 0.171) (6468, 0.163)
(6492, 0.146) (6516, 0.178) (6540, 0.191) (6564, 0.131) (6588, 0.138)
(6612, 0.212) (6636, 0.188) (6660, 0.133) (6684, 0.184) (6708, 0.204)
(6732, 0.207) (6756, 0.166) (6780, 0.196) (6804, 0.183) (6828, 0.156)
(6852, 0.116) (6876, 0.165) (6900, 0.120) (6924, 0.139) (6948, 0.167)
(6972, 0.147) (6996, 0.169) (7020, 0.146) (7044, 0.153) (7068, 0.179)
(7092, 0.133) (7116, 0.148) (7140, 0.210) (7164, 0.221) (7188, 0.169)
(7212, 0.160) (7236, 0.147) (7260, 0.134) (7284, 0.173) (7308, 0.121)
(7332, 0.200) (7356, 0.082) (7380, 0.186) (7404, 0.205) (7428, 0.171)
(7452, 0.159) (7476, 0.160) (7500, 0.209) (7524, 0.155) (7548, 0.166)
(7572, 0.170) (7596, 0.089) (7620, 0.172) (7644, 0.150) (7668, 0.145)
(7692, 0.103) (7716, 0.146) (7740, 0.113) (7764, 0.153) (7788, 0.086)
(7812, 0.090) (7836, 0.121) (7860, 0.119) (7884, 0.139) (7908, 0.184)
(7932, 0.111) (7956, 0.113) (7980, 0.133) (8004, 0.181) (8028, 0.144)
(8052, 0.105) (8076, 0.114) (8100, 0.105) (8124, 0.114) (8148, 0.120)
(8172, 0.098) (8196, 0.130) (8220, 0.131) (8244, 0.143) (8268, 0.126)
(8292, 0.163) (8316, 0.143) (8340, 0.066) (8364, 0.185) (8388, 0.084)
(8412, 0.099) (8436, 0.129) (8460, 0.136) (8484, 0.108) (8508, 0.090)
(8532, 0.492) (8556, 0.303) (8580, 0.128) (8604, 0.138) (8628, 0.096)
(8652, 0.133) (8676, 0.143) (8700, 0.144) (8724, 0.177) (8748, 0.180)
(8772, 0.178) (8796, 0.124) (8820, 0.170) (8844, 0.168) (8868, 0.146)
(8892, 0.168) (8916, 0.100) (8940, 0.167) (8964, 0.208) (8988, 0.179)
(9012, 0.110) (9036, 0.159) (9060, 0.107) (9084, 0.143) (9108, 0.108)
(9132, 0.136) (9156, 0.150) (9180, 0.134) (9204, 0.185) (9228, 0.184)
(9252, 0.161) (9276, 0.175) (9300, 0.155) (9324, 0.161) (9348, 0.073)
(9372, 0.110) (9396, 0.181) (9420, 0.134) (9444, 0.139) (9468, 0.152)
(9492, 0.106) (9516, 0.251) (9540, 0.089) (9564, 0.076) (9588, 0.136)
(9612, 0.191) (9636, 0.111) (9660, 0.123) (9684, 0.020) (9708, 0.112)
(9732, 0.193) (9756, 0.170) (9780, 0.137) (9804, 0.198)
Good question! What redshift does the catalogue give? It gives 1.291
